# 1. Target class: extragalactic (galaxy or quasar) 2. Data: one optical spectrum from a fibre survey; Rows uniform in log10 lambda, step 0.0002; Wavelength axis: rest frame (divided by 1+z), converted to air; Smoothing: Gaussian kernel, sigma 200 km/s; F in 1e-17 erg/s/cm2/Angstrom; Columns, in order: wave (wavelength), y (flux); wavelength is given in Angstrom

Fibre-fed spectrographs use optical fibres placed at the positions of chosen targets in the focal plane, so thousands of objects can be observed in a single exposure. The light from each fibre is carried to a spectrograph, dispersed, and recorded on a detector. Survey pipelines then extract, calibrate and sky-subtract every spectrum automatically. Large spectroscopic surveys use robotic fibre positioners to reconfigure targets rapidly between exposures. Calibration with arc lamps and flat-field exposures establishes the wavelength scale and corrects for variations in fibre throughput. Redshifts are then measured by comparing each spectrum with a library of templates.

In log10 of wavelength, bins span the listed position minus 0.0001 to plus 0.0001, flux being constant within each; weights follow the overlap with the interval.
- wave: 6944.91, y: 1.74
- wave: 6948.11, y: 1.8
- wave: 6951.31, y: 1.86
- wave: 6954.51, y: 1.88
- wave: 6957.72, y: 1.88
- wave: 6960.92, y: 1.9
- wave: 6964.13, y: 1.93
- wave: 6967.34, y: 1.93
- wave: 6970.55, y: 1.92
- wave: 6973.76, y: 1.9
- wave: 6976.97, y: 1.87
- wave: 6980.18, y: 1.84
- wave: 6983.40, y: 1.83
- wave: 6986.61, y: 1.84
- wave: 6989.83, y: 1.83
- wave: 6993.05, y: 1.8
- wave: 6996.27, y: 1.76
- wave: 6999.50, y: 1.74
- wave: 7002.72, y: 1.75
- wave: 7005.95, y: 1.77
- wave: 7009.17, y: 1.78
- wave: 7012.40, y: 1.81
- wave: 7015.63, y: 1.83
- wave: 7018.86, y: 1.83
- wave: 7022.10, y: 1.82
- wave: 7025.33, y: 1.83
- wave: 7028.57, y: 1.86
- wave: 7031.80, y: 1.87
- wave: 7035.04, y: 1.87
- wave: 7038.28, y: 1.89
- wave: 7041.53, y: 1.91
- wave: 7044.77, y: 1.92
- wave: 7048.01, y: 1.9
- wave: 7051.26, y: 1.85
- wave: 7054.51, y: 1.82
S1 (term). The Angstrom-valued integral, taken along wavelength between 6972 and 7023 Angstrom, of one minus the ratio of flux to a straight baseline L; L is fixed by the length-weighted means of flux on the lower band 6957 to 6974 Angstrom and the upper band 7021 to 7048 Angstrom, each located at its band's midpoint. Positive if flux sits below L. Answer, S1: 2.2 Angstrom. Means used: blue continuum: 1.91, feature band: 1.81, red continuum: 1.87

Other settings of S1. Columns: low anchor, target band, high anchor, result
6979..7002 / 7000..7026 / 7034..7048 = 0.66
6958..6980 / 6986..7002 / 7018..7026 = 0.67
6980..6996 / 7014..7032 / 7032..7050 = 0.31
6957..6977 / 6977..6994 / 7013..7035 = 0.48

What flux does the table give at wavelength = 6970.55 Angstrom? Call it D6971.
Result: 1.92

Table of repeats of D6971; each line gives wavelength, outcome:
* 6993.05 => 1.8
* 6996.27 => 1.76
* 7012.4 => 1.81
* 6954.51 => 1.88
